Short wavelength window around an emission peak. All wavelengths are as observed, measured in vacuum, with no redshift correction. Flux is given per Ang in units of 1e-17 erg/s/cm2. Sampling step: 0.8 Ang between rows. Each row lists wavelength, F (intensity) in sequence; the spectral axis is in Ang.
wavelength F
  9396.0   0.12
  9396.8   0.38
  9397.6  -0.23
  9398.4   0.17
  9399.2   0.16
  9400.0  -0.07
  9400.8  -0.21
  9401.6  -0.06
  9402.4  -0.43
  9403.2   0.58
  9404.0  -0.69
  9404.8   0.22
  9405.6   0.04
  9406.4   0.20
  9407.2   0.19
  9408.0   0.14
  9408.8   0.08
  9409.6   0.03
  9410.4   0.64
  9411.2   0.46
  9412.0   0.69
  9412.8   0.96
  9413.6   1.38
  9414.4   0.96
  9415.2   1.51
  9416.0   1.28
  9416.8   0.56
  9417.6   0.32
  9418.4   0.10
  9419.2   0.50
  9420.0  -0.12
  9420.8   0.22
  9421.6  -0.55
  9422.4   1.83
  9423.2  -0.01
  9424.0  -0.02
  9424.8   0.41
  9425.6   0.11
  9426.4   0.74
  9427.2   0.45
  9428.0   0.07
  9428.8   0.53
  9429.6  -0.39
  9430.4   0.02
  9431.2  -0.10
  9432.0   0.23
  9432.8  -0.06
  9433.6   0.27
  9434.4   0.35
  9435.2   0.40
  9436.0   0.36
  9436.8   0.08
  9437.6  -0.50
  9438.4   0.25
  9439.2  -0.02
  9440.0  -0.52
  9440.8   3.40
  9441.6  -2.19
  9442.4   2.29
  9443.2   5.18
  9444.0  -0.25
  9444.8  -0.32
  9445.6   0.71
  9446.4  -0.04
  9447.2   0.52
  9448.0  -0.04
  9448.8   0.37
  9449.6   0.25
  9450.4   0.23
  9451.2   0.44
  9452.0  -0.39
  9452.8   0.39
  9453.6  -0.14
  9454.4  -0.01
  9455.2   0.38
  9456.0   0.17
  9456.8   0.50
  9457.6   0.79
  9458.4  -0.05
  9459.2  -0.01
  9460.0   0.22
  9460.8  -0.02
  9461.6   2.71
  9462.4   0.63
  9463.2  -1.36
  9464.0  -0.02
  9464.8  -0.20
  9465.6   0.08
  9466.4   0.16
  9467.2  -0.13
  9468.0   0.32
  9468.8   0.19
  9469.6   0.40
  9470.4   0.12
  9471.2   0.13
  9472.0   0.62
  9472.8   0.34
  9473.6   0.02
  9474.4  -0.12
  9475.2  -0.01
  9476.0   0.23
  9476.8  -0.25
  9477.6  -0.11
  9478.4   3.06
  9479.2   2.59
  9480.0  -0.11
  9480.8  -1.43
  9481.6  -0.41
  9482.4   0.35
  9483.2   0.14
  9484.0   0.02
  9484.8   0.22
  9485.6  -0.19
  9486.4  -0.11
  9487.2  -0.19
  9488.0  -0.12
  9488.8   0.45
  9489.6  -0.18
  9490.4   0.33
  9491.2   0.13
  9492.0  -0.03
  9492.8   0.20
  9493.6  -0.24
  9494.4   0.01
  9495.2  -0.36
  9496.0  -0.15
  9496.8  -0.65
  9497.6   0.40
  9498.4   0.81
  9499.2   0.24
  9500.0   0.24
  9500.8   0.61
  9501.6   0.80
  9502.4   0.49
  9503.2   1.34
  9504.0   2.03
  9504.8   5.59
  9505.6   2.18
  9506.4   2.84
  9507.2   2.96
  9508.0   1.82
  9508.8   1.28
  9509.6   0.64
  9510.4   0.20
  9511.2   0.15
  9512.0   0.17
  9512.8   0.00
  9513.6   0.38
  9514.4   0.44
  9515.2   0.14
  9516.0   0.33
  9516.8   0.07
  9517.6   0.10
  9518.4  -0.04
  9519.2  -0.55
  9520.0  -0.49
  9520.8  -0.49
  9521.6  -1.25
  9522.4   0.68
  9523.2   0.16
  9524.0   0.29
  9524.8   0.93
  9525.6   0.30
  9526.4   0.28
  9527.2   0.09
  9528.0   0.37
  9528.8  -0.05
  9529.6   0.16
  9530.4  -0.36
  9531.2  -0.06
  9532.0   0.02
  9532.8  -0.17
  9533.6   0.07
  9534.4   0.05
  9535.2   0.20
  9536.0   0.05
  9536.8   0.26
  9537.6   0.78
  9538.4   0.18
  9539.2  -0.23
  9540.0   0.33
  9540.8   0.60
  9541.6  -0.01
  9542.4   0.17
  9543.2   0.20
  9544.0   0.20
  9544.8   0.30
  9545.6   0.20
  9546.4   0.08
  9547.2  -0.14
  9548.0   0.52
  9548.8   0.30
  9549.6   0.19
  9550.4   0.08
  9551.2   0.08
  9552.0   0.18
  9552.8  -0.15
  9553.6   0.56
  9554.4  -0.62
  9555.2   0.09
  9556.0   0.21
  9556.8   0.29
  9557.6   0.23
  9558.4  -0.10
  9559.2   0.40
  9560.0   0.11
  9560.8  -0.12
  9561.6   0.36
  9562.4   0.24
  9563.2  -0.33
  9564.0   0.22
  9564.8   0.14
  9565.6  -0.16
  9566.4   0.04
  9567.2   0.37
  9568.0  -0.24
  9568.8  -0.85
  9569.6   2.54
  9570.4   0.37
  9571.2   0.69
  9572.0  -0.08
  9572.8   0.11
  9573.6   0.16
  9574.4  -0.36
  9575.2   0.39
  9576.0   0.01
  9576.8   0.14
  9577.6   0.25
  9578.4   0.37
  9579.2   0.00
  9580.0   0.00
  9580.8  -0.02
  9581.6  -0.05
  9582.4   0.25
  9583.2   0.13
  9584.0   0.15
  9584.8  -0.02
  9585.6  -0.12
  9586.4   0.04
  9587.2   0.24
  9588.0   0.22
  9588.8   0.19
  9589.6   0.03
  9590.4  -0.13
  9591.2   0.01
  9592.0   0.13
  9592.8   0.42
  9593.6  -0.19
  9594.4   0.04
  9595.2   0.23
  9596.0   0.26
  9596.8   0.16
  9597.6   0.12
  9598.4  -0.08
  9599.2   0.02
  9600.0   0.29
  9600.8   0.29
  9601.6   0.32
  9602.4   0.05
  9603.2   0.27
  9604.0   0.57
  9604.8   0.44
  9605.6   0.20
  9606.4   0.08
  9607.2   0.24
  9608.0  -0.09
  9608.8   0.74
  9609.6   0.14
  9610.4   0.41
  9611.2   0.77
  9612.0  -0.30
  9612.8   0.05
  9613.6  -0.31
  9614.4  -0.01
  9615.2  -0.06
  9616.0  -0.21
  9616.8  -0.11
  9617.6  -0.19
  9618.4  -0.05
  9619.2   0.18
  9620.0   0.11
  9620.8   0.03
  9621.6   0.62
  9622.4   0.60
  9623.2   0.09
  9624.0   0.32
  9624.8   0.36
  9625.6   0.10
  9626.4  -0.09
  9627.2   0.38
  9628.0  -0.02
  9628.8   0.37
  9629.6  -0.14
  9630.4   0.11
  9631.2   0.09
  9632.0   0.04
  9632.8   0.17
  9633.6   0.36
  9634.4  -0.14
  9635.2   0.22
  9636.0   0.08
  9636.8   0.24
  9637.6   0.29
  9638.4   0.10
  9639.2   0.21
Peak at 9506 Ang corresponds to [O III] 5007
